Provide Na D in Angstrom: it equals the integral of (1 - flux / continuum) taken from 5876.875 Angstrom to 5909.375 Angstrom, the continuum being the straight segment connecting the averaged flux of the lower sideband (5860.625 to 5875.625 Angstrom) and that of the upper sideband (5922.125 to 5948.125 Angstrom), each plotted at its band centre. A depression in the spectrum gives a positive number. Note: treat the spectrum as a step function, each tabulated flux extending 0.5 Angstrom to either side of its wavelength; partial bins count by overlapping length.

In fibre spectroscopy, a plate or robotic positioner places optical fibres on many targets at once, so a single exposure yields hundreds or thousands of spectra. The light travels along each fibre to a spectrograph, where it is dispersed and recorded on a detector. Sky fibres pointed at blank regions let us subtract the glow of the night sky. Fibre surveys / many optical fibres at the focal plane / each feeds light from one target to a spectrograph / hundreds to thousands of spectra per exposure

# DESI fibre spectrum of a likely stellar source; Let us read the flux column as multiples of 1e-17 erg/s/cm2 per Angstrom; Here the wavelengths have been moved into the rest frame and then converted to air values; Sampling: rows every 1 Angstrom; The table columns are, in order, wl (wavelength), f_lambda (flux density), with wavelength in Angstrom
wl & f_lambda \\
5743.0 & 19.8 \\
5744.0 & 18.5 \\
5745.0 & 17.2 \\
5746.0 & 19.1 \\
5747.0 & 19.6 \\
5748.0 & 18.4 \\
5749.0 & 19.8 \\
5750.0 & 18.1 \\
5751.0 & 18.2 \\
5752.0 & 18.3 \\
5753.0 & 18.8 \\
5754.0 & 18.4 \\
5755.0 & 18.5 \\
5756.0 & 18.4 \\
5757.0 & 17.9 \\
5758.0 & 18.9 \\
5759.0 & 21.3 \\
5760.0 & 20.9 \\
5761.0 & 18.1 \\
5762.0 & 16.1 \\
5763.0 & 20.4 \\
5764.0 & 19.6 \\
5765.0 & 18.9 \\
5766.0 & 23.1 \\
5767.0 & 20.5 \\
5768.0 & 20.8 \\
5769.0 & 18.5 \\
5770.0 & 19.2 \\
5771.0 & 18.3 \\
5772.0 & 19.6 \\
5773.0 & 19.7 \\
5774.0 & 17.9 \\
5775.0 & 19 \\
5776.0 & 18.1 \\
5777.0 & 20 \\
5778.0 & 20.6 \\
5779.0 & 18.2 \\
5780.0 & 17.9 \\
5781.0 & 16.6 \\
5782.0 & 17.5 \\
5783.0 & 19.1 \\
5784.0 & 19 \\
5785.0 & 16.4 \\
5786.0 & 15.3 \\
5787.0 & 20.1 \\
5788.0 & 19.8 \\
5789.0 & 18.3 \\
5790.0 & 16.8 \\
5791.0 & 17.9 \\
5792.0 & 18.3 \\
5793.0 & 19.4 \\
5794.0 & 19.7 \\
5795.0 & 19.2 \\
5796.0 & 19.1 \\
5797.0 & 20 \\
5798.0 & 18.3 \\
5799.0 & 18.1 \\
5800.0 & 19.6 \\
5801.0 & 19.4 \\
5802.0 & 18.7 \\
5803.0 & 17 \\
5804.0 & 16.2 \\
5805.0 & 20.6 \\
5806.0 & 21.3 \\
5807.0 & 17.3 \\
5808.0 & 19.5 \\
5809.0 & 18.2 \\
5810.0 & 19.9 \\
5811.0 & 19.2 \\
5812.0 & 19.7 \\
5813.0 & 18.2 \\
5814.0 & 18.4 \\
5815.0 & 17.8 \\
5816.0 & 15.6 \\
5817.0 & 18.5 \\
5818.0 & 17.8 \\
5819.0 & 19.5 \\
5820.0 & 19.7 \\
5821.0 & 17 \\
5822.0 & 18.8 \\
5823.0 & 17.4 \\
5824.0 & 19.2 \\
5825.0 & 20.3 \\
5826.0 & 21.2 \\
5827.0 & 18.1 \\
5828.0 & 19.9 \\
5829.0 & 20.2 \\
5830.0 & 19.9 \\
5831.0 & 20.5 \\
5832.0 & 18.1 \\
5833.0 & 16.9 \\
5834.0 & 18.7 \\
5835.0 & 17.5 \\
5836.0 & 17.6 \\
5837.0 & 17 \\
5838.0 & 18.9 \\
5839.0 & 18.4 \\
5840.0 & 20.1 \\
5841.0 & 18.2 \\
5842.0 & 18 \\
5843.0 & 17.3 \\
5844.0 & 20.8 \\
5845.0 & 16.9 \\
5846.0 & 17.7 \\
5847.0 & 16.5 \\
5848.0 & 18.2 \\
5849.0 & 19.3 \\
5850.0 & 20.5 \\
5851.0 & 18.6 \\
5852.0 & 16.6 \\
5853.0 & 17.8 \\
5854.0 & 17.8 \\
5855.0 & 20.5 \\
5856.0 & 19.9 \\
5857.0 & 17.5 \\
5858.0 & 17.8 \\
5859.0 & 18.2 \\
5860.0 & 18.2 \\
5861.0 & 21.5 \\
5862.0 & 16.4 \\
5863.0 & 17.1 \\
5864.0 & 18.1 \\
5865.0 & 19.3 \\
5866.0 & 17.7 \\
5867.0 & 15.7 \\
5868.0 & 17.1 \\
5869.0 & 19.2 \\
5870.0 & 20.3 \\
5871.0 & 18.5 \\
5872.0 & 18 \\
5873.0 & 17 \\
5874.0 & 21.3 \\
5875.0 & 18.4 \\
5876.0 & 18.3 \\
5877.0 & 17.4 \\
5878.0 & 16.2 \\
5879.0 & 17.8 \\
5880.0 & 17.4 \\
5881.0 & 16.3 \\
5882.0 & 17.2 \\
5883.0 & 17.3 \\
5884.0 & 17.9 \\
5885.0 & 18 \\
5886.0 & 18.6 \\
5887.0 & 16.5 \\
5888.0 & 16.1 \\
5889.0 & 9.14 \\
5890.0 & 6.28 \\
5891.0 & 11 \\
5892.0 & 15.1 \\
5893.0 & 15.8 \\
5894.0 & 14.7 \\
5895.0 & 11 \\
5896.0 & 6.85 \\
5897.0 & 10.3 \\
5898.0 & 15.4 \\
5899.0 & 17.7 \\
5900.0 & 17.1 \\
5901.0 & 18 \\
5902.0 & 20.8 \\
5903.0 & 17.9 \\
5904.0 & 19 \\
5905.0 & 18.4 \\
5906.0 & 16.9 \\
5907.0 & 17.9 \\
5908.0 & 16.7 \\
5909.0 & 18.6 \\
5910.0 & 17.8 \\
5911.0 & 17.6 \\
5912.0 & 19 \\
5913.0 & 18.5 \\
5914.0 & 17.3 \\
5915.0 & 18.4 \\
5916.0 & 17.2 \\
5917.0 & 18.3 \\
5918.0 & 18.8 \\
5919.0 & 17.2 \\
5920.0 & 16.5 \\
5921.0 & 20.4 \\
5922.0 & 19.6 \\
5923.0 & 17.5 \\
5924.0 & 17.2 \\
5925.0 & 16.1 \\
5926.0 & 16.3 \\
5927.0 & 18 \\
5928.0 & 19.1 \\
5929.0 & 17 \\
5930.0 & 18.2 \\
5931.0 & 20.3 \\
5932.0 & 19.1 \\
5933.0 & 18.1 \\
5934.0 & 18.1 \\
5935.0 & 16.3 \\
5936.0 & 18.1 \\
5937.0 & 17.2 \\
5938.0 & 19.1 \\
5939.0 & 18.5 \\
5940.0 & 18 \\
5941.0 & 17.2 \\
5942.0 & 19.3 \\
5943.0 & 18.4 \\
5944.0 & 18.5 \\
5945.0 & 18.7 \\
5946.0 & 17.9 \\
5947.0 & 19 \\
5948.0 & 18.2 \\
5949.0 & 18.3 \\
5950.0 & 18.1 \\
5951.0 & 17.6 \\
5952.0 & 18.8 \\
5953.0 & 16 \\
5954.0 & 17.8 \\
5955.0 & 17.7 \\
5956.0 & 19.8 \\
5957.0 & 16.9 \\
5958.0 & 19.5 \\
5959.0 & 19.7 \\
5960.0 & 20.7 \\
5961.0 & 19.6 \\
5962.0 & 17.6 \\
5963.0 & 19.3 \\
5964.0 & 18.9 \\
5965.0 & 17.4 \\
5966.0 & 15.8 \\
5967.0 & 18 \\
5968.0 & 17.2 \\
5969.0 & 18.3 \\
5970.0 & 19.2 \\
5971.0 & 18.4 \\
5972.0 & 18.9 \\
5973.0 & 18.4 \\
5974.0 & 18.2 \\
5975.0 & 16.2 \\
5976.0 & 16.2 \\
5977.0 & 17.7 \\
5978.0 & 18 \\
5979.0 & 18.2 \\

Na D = 4.4 Angstrom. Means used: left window 18.3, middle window 15.8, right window 18.1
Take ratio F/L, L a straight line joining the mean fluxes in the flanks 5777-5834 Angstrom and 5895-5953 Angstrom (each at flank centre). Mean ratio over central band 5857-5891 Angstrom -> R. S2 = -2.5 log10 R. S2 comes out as 0.055 mag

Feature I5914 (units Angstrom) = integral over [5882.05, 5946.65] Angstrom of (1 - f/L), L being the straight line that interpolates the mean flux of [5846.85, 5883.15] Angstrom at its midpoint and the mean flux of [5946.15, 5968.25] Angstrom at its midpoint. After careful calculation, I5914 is 4.3 Angstrom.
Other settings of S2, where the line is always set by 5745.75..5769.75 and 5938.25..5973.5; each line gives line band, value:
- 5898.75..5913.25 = 0.025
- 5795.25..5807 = 0.008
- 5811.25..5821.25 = 0.039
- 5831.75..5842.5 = 0.042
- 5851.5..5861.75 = 0.014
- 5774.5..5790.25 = 0.045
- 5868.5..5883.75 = 0.038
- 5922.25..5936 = 0.037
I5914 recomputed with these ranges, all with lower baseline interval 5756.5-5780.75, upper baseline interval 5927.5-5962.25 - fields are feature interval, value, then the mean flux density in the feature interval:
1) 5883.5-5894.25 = 2.42 Angstrom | 14.5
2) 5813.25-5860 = 1.06 Angstrom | 18.5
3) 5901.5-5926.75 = 0.72 Angstrom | 18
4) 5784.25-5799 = 0.54 Angstrom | 18.5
